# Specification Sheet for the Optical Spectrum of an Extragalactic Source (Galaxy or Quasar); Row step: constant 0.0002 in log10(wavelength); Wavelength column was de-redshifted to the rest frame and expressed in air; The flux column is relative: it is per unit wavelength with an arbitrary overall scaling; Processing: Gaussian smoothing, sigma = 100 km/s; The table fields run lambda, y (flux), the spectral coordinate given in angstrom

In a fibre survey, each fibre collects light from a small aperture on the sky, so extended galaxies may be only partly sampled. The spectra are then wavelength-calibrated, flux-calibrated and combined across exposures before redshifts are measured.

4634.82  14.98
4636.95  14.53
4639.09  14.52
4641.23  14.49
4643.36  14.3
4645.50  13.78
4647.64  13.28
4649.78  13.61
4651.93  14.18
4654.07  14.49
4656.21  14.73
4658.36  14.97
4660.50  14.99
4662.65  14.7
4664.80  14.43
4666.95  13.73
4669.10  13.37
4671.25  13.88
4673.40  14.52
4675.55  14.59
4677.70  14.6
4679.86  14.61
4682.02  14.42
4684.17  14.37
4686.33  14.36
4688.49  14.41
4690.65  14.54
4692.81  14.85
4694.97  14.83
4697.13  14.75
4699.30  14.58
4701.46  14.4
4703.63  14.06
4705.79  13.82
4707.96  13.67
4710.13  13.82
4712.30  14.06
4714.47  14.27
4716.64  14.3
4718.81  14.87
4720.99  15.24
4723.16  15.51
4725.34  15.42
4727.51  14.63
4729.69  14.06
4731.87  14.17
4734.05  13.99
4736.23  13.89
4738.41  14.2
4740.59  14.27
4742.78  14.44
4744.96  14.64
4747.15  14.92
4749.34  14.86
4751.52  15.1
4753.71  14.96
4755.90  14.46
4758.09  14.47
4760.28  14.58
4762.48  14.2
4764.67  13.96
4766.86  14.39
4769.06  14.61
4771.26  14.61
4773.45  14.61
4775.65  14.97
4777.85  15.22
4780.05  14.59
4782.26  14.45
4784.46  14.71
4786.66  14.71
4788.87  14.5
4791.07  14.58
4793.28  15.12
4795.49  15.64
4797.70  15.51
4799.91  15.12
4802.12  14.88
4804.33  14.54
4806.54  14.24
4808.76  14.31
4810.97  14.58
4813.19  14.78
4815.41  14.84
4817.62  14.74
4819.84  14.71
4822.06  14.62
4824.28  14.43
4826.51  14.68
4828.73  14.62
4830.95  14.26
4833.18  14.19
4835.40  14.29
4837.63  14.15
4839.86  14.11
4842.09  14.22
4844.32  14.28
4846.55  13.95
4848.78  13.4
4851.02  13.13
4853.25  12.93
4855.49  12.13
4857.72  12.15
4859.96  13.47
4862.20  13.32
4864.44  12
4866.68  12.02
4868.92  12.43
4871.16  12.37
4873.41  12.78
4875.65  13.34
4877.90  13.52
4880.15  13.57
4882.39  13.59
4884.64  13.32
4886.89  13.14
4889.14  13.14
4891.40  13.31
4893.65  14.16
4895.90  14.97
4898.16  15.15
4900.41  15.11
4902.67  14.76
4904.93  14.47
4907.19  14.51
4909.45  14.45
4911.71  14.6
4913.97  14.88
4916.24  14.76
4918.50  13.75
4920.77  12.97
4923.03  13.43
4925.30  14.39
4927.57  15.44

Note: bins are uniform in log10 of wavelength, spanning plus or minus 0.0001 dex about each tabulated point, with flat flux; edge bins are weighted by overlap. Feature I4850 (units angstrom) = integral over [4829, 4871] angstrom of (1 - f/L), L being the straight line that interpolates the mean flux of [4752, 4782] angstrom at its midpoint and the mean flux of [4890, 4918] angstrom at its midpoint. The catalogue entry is 3.5 angstrom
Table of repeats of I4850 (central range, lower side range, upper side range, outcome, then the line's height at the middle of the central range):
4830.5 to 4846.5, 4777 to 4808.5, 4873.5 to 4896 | 0.0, 14.2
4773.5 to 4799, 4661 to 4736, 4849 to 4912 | -1.7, 14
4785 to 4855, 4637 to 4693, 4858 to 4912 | -3.1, 13.8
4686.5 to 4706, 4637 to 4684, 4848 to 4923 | -0.4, 14.2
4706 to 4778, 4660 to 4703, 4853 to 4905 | -2.1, 14.1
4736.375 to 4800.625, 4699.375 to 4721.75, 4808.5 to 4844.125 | -1.5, 14.4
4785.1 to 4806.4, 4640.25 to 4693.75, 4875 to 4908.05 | -1.2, 14.1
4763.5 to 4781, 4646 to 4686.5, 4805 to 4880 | -0.8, 14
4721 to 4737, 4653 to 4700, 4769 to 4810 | 0.0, 14.6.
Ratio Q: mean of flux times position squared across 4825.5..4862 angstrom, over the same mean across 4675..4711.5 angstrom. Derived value 1.02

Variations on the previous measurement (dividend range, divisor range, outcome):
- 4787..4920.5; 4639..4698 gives 1.06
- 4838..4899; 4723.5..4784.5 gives 0.96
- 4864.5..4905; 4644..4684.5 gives 1.04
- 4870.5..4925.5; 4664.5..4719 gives 1.06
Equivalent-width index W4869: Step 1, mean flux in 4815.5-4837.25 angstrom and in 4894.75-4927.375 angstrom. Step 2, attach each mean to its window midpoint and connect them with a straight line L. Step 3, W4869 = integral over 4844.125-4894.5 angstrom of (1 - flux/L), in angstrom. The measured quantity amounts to 4.9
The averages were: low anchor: 14.5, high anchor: 14.5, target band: 13.1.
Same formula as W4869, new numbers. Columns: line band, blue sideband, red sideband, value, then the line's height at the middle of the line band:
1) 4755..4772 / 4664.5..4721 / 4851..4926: -0.4 angstrom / 14.1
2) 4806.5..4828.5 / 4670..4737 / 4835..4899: -1.5 angstrom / 13.7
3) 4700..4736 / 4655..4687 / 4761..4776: 0.1 angstrom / 14.4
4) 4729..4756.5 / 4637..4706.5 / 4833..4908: -0.8 angstrom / 14.1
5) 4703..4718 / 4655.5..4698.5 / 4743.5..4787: 0.5 angstrom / 14.5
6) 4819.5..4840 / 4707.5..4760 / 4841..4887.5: -1.4 angstrom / 13.5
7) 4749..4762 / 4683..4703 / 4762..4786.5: -0.1 angstrom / 14.6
